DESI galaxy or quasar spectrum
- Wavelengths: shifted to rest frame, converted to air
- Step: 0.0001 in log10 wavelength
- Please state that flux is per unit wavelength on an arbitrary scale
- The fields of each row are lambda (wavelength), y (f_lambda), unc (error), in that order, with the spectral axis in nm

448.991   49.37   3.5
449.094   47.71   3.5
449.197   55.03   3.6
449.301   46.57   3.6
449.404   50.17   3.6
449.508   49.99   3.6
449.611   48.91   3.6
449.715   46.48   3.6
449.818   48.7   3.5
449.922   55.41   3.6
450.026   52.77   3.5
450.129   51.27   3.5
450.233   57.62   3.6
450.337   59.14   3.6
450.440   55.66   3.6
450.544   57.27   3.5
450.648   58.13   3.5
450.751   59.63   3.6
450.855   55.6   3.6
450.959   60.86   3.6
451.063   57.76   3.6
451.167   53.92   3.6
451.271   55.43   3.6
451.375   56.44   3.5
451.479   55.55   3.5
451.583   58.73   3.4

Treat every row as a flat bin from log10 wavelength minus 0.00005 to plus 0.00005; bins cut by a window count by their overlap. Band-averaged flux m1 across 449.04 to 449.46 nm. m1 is 49.9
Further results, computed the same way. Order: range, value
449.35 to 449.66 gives 49.7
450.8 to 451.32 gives 56.7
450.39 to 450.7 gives 57.1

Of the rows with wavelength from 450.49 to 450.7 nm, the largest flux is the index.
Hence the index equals 58.13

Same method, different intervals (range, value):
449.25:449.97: 55.41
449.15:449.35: 55.03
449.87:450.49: 59.14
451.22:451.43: 56.44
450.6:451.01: 60.86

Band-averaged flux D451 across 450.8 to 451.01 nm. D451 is 58.1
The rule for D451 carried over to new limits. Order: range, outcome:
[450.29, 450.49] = 57.6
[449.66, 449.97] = 50.1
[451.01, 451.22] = 55.8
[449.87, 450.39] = 55.3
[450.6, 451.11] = 58.4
